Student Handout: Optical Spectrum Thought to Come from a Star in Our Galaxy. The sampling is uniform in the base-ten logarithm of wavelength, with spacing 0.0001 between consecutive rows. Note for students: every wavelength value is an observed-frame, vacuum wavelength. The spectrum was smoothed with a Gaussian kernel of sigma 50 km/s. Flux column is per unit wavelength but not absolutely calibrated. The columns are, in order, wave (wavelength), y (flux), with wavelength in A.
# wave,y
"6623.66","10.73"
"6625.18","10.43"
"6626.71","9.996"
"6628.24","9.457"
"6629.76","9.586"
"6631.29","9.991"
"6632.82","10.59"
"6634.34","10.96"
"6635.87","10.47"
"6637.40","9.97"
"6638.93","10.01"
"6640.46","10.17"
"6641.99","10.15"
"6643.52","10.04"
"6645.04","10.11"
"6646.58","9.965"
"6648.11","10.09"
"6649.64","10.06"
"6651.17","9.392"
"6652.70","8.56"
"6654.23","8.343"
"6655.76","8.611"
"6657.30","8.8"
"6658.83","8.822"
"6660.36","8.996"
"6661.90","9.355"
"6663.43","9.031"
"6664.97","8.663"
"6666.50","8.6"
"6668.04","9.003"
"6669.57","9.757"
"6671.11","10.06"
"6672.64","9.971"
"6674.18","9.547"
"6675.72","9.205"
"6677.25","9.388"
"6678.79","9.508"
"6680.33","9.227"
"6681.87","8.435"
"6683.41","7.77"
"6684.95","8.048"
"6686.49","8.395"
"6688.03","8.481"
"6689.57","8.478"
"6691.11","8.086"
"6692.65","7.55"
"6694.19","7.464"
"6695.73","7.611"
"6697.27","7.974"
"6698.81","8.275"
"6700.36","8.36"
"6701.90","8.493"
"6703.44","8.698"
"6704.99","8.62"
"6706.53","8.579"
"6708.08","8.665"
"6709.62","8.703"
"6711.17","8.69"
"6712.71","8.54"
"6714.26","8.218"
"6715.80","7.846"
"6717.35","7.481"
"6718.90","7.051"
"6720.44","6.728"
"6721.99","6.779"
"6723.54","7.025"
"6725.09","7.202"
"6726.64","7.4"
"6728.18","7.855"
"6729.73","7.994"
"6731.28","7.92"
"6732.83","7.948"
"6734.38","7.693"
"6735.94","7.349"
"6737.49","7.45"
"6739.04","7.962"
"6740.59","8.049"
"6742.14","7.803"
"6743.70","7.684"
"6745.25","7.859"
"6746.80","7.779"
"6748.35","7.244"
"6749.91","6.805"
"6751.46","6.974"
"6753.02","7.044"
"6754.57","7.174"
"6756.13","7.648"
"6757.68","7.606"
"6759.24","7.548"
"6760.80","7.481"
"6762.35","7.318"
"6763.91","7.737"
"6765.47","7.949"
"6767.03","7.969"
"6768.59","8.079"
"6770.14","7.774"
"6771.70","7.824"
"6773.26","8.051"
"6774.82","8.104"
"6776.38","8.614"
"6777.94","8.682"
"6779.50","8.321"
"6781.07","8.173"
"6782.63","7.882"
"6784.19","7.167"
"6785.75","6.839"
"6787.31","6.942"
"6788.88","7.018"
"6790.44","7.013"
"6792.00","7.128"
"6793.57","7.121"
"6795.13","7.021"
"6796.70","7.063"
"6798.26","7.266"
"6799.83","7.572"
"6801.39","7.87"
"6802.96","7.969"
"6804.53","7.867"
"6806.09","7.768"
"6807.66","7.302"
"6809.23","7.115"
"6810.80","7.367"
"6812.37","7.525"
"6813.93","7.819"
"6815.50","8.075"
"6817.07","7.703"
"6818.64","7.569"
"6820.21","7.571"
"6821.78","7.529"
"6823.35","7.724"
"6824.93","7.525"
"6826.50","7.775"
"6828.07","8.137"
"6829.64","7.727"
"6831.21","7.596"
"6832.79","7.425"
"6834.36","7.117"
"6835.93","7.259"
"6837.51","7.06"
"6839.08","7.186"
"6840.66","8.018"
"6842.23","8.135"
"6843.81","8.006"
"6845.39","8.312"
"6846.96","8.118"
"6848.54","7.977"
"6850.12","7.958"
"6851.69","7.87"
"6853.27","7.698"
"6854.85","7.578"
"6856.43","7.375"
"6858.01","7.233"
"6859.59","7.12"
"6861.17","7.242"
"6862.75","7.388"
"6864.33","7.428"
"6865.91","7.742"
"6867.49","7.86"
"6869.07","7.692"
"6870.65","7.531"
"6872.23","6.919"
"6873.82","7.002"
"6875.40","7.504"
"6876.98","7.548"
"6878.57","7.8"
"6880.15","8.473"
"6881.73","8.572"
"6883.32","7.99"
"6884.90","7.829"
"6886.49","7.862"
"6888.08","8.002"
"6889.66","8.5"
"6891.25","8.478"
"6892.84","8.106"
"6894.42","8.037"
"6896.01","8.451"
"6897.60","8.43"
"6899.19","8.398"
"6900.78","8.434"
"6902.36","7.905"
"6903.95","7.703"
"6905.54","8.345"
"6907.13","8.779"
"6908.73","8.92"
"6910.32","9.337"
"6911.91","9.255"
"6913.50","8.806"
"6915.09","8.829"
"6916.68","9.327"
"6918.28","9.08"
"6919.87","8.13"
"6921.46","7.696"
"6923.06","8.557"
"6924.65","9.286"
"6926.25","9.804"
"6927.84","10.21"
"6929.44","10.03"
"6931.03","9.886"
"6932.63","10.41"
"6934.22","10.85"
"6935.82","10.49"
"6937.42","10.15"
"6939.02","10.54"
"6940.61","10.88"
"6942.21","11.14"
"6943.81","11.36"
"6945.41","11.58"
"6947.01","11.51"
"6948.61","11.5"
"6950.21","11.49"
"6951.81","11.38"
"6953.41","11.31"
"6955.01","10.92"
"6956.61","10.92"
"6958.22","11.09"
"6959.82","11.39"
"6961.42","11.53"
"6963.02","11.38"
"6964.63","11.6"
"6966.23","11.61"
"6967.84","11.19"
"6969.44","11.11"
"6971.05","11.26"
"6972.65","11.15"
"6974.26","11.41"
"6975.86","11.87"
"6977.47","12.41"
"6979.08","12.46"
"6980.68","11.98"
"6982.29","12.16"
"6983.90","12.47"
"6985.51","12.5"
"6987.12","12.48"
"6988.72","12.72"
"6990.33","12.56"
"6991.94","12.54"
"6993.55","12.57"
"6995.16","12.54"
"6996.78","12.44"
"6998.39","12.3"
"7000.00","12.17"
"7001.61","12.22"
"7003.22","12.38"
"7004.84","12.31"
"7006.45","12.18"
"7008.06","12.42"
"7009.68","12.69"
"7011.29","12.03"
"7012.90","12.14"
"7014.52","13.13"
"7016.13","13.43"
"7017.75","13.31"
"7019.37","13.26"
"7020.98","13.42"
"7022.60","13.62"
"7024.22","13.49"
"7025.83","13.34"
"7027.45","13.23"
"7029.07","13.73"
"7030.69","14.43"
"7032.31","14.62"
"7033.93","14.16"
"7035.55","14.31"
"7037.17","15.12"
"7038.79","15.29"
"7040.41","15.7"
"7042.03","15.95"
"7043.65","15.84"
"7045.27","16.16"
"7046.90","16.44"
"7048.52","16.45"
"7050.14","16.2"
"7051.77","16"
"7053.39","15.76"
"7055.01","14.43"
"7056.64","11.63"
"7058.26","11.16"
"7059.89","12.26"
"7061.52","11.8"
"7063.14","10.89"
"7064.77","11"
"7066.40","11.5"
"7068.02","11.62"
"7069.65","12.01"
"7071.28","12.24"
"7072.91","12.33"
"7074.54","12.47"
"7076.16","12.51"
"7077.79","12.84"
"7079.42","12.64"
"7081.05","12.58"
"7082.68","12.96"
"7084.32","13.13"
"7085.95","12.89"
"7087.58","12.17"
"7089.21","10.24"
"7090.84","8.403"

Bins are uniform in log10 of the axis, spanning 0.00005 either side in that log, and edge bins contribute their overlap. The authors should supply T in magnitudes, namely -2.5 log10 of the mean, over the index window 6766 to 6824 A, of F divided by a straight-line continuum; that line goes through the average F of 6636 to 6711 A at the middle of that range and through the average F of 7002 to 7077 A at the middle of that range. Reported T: 0.34 mag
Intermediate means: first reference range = 8.97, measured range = 7.63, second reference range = 13.5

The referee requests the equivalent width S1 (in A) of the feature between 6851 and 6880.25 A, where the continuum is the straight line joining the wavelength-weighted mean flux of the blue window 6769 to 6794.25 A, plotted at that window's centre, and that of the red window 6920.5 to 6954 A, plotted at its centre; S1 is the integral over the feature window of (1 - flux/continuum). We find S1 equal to 5.3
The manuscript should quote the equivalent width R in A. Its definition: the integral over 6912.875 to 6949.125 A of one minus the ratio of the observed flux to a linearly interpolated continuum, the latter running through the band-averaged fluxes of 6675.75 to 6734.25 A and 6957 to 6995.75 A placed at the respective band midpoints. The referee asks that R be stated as 4.1 A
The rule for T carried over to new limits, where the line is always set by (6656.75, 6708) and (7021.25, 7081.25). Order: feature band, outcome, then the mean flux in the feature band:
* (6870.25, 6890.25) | 0.408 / 7.81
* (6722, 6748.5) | 0.226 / 7.65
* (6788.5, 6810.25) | 0.361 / 7.37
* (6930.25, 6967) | 0.113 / 11.1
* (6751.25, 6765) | 0.294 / 7.42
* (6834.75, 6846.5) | 0.371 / 7.7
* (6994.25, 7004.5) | 0.055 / 12.3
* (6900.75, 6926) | 0.335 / 8.68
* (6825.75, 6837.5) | 0.381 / 7.54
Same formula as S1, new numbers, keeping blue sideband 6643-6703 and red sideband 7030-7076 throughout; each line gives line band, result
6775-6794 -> 5.0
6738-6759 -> 5.0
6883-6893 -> 3.1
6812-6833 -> 6.1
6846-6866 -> 6.5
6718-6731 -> 3.1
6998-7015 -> 1.1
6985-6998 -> 0.5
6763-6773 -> 2.2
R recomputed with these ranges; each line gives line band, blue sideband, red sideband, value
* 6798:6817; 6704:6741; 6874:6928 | 1.13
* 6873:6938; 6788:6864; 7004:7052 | 9.27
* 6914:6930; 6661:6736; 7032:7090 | 3.37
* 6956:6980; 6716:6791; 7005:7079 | 0.99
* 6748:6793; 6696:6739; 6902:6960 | 4.41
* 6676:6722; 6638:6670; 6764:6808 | 2.85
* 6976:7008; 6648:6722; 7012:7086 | 1.00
